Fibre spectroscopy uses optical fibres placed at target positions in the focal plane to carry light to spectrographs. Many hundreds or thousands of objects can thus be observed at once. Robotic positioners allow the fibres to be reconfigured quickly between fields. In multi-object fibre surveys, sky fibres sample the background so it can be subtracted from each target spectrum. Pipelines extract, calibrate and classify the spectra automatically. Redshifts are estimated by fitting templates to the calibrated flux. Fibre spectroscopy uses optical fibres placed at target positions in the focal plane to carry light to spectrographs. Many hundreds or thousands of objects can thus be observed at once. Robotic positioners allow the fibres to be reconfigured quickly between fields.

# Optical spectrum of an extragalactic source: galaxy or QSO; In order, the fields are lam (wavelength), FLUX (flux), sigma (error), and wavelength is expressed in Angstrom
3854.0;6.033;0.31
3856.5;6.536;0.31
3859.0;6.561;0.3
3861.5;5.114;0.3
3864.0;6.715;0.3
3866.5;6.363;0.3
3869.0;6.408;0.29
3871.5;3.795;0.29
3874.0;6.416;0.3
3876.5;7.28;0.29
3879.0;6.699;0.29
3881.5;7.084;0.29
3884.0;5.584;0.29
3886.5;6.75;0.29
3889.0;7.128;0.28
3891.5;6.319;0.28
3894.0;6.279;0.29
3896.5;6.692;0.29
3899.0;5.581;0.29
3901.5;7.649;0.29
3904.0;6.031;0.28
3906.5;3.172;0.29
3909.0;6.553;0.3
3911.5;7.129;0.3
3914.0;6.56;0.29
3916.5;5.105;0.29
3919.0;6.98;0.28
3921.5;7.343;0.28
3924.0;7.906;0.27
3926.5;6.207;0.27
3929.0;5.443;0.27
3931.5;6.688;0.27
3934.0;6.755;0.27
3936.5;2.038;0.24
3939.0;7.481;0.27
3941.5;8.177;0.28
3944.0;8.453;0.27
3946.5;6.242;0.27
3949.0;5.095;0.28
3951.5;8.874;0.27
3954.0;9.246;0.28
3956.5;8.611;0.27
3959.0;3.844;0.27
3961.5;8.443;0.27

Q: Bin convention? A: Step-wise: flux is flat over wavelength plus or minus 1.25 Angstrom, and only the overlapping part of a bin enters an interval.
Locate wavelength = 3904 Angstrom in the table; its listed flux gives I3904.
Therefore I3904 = 6.031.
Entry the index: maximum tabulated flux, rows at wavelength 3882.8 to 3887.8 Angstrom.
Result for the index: 6.75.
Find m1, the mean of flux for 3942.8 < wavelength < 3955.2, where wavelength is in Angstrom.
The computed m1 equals 7.57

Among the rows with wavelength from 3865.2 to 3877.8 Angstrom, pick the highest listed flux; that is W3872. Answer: 7.28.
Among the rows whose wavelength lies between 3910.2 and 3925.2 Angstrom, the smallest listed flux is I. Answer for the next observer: 5.105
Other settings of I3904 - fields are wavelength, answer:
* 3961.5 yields 8.443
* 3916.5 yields 5.105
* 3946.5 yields 6.242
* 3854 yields 6.033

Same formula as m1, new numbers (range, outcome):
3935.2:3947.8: 6.47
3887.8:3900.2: 6.4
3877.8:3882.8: 6.88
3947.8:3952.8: 7.03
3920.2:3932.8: 6.72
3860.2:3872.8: 5.69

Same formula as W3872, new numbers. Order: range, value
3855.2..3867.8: 6.715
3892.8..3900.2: 6.692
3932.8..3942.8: 8.177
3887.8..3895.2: 7.128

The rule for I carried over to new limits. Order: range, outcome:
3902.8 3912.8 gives 3.172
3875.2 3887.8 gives 5.584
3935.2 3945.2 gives 2.038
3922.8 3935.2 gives 5.443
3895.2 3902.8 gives 5.581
